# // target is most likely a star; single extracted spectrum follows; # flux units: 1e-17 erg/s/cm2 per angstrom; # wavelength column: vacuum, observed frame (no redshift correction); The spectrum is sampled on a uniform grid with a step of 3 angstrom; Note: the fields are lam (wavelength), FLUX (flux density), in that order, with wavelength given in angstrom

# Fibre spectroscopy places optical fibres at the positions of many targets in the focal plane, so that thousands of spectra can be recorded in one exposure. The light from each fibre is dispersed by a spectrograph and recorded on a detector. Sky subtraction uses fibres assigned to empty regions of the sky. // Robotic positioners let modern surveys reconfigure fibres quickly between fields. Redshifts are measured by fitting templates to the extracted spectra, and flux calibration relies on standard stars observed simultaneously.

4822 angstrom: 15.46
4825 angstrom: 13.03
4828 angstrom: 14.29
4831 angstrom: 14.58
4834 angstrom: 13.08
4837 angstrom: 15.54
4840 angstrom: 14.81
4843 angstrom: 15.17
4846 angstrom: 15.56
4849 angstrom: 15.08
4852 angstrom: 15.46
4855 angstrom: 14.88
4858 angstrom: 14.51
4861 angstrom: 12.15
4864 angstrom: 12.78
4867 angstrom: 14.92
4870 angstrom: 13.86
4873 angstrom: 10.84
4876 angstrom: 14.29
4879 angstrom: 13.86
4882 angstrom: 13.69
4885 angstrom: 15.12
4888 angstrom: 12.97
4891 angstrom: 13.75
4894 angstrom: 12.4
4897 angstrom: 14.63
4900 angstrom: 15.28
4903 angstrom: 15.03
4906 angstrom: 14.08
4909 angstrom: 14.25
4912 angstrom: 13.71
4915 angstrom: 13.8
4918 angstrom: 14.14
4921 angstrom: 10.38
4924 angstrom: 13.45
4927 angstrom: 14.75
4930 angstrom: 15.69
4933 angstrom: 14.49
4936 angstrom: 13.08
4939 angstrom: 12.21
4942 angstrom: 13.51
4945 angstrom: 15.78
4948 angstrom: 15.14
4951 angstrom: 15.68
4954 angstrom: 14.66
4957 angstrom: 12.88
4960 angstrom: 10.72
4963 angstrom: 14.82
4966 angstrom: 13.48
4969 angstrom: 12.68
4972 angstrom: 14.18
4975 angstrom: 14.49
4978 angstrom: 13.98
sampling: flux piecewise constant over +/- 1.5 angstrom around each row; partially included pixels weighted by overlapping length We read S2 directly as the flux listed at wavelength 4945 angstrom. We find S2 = 15.78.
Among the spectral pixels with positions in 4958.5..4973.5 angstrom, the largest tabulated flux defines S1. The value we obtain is 14.82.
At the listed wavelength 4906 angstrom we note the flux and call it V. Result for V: 14.08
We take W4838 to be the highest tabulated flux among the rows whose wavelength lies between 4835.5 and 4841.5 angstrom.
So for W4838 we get 15.54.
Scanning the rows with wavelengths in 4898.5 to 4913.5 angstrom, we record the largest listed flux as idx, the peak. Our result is 15.28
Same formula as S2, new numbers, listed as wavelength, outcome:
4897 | 14.63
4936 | 13.08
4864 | 12.78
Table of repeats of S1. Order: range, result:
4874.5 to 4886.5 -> 15.12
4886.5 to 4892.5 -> 13.75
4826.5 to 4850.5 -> 15.56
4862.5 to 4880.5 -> 14.92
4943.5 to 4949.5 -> 15.78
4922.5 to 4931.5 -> 15.69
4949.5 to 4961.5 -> 15.68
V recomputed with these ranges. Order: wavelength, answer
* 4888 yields 12.97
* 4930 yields 15.69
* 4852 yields 15.46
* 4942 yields 13.51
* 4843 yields 15.17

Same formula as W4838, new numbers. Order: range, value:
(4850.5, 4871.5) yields 15.46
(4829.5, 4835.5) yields 14.58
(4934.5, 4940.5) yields 13.08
